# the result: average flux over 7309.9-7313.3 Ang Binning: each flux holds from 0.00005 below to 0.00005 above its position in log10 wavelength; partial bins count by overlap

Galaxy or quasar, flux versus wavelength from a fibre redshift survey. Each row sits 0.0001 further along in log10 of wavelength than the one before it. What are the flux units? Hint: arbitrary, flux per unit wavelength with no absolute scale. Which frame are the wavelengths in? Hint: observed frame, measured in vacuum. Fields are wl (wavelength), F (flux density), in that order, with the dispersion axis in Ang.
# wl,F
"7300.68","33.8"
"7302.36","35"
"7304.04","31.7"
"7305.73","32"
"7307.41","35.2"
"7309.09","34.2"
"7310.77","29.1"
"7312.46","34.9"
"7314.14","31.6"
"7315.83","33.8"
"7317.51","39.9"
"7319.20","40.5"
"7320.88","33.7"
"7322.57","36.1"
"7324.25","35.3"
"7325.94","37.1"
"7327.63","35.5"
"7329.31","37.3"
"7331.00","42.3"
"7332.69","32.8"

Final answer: 32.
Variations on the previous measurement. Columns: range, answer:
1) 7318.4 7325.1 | 36.4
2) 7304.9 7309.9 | 33.8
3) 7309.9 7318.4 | 33.9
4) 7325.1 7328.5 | 36.4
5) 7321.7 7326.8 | 36.1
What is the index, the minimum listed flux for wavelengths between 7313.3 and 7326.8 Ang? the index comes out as 31.6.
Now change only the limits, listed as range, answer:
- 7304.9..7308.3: 32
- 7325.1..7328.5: 35.5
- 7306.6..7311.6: 29.1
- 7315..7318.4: 33.8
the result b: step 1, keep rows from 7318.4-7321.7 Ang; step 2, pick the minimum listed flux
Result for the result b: 33.7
